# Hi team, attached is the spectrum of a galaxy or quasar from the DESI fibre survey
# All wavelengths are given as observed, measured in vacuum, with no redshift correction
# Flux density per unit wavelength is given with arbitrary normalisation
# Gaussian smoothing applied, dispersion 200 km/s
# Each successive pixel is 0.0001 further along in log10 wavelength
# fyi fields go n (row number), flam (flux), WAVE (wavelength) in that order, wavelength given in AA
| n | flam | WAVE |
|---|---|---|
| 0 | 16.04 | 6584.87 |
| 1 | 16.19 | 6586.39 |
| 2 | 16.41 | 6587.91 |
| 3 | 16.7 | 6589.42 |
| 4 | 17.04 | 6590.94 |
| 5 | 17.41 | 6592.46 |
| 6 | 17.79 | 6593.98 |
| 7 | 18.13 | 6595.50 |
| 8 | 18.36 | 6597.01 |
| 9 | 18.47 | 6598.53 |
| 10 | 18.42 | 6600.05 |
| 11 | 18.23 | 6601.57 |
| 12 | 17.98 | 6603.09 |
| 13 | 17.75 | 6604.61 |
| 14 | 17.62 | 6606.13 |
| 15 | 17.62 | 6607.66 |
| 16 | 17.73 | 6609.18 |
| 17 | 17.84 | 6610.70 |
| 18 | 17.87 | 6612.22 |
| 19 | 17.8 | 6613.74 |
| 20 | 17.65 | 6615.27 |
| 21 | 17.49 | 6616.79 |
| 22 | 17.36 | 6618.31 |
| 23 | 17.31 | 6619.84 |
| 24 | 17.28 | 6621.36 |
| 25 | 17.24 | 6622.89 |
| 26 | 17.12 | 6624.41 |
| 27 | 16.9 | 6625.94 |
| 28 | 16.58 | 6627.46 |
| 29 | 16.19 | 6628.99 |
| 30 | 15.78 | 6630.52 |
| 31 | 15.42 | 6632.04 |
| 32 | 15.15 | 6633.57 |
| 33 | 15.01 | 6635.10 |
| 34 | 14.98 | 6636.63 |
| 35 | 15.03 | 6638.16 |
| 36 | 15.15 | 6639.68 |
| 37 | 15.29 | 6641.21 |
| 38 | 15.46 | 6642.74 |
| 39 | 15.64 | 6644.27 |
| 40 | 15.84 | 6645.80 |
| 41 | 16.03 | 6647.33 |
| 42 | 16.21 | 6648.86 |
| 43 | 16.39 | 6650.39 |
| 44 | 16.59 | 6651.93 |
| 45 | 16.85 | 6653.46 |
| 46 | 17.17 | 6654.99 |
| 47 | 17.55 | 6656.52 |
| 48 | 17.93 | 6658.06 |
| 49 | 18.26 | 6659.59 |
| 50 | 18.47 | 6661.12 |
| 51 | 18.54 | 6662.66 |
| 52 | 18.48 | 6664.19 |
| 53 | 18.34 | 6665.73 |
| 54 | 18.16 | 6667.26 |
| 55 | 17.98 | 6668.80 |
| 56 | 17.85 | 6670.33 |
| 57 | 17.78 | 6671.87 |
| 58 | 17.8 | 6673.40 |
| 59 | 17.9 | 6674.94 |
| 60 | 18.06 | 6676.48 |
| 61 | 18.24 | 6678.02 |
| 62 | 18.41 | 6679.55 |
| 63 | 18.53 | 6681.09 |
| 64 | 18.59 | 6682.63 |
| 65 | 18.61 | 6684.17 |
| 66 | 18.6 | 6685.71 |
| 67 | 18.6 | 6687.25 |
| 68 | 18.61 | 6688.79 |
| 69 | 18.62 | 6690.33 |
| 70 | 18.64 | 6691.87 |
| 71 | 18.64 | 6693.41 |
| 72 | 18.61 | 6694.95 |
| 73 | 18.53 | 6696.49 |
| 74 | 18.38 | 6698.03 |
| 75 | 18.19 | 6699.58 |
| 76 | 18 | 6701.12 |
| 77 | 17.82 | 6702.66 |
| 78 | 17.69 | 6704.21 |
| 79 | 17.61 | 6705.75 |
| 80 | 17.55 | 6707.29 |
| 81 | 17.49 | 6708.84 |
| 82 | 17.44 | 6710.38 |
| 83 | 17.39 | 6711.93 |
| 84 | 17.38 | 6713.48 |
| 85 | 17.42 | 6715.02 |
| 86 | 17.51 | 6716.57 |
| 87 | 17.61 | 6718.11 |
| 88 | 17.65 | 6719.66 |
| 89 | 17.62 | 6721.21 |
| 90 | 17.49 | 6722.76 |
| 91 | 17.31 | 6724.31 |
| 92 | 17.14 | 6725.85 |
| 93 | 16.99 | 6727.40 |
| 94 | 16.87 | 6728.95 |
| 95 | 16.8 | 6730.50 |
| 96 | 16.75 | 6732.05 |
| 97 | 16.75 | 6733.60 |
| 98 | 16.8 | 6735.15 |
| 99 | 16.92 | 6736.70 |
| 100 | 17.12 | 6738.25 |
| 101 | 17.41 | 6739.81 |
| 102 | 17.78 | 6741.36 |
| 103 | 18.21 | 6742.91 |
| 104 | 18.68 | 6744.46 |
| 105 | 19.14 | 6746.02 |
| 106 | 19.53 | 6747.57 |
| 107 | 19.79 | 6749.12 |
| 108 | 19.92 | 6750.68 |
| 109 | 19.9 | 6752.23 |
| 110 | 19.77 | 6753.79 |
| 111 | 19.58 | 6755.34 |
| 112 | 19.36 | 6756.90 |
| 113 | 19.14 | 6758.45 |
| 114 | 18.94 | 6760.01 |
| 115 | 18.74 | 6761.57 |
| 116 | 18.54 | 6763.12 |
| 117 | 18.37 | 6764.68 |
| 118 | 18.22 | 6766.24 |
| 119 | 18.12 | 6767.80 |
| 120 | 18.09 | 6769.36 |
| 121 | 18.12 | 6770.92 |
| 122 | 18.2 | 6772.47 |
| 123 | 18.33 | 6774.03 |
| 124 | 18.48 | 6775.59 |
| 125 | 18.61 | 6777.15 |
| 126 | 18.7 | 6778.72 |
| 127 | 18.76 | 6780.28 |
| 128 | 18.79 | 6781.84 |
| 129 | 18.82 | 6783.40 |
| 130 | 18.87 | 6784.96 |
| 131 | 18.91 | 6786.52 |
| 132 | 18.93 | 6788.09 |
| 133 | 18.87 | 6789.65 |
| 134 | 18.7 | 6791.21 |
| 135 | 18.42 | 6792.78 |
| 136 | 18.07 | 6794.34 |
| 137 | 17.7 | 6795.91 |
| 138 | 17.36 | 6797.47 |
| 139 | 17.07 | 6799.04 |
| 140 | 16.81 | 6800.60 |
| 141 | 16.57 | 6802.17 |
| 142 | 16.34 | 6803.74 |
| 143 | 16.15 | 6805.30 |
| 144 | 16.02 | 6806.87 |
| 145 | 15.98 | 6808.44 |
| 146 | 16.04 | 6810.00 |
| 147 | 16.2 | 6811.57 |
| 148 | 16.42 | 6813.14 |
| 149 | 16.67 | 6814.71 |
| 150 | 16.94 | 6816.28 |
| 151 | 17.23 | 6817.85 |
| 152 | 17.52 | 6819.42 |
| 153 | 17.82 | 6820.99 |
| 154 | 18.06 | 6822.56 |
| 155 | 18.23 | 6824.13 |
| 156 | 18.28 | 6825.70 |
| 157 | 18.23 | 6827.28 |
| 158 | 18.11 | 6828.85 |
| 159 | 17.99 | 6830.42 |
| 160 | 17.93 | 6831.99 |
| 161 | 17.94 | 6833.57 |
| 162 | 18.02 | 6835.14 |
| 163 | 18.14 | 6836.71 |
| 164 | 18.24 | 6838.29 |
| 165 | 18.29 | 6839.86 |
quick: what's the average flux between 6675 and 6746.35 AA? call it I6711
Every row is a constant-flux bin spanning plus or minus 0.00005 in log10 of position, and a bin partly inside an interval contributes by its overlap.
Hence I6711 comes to 17.8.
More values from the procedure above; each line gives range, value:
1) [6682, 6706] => 18.4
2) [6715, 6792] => 18.3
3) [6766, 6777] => 18.3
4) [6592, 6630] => 17.6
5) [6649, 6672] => 17.7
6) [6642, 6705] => 17.8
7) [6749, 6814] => 18.1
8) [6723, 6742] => 17.1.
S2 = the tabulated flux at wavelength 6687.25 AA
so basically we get 18.6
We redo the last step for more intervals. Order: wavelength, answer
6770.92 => 18.12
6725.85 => 17.14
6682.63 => 18.59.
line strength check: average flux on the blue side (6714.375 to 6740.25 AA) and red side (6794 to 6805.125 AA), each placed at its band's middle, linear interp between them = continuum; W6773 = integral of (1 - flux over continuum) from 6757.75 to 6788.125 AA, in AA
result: -2.6 AA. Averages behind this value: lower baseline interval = 17.2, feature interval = 18.6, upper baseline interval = 17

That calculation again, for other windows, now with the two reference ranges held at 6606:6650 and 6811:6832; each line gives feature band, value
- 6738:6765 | -2.8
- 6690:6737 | -1.8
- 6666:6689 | -2.0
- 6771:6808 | -1.3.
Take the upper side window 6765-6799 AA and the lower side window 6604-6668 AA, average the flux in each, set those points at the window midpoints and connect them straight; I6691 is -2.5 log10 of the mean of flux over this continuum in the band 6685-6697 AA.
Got -0.070 mag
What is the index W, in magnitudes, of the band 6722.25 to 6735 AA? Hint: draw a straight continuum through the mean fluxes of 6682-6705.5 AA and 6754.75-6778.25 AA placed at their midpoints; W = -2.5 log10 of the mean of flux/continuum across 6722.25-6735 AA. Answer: 0.09 mag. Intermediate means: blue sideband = 18.4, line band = 17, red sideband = 18.6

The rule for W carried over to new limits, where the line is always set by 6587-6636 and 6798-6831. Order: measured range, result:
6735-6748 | -0.05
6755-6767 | -0.10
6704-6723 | -0.02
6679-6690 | -0.08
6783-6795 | -0.10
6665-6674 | -0.05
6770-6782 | -0.08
